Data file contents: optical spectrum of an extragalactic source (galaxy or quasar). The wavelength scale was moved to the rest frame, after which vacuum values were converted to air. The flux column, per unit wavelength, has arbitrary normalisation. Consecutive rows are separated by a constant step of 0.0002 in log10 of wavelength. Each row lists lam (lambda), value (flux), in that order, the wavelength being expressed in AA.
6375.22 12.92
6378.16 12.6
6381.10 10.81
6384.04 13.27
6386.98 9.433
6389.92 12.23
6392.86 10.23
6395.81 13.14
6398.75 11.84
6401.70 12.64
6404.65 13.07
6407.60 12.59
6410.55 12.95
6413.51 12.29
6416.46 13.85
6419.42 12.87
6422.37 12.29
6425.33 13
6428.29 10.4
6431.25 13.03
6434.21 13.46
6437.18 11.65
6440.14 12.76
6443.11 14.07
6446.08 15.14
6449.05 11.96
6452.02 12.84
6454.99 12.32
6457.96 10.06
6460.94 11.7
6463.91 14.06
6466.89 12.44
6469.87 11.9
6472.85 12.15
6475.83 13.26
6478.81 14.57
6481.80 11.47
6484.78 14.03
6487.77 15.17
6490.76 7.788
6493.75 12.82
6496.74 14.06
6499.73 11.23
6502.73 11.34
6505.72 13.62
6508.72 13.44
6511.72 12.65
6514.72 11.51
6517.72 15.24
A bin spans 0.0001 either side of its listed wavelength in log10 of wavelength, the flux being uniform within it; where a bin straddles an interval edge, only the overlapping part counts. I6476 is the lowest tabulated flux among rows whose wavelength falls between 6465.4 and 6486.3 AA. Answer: 11.47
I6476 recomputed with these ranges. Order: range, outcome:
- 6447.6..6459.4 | 10.06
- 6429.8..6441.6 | 11.65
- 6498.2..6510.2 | 11.23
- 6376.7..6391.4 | 9.433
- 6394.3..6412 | 11.84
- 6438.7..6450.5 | 11.96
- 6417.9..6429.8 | 10.4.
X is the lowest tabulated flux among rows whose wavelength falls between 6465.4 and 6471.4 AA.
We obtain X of 11.9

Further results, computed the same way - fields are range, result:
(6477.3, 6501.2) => 7.788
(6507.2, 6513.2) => 12.65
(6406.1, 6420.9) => 12.29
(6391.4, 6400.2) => 10.23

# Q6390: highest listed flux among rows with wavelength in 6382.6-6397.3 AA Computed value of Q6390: 13.27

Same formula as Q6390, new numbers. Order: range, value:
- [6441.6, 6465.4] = 15.14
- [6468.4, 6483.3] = 14.57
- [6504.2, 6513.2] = 13.62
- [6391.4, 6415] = 13.14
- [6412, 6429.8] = 13.85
